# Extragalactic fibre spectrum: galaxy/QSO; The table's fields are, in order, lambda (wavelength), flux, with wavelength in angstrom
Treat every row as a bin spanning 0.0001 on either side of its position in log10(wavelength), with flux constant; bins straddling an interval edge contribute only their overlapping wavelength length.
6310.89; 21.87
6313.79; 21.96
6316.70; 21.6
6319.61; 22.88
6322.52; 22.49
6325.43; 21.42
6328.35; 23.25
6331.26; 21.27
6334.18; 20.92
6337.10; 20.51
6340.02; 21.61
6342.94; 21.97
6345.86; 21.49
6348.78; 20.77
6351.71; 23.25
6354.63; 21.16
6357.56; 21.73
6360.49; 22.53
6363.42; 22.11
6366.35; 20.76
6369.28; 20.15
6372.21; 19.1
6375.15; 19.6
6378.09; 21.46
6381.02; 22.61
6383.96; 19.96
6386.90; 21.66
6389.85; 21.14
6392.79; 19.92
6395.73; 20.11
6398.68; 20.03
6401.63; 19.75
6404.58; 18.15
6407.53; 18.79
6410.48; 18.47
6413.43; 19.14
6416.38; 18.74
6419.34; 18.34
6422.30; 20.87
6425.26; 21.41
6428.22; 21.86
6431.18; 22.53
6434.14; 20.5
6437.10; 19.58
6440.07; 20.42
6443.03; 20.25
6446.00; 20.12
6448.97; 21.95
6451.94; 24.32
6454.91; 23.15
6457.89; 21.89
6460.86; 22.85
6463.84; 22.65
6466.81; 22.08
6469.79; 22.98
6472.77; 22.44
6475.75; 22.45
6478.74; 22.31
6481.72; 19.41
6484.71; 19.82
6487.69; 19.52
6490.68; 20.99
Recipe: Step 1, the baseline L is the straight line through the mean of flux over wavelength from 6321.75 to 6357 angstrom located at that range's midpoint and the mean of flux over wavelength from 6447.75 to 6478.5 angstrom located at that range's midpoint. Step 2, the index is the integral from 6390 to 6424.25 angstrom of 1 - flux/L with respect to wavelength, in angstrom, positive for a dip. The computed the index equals 4.33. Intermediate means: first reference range 21.7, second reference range 22.7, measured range 19.4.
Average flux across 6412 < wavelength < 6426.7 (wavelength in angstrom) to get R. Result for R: 19.7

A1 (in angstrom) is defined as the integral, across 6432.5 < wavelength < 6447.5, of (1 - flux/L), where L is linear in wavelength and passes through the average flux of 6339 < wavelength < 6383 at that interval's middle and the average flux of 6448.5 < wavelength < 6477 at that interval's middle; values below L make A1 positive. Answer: 1.5 angstrom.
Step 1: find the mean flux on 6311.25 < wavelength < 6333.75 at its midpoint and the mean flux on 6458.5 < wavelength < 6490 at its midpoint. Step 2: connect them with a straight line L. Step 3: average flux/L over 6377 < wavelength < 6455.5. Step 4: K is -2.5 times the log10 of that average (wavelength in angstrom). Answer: 0.07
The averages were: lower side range 22.1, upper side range 21.6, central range 20.5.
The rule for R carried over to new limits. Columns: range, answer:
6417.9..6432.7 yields 21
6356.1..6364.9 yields 22.1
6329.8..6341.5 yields 21.1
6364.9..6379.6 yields 20.2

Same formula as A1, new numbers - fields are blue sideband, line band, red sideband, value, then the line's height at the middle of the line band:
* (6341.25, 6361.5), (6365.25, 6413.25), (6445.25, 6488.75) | 3.92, 21.9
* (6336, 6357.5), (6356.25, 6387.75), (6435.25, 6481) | 0.87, 21.6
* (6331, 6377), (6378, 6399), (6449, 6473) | 0.79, 21.7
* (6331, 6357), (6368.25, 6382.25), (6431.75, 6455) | 0.54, 21.4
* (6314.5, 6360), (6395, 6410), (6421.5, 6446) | 1.35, 21.2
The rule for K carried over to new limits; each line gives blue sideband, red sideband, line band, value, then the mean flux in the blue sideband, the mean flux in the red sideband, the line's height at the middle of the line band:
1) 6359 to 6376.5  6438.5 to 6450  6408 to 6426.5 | 0.07 mag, 20.7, 20.6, 20.7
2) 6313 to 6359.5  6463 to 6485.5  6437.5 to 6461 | 0.00 mag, 21.8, 21.8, 21.8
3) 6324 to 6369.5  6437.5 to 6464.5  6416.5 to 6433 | 0.05 mag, 21.6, 21.8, 21.8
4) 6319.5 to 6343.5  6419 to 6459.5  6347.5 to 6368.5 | 0.00 mag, 21.7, 21.3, 21.6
